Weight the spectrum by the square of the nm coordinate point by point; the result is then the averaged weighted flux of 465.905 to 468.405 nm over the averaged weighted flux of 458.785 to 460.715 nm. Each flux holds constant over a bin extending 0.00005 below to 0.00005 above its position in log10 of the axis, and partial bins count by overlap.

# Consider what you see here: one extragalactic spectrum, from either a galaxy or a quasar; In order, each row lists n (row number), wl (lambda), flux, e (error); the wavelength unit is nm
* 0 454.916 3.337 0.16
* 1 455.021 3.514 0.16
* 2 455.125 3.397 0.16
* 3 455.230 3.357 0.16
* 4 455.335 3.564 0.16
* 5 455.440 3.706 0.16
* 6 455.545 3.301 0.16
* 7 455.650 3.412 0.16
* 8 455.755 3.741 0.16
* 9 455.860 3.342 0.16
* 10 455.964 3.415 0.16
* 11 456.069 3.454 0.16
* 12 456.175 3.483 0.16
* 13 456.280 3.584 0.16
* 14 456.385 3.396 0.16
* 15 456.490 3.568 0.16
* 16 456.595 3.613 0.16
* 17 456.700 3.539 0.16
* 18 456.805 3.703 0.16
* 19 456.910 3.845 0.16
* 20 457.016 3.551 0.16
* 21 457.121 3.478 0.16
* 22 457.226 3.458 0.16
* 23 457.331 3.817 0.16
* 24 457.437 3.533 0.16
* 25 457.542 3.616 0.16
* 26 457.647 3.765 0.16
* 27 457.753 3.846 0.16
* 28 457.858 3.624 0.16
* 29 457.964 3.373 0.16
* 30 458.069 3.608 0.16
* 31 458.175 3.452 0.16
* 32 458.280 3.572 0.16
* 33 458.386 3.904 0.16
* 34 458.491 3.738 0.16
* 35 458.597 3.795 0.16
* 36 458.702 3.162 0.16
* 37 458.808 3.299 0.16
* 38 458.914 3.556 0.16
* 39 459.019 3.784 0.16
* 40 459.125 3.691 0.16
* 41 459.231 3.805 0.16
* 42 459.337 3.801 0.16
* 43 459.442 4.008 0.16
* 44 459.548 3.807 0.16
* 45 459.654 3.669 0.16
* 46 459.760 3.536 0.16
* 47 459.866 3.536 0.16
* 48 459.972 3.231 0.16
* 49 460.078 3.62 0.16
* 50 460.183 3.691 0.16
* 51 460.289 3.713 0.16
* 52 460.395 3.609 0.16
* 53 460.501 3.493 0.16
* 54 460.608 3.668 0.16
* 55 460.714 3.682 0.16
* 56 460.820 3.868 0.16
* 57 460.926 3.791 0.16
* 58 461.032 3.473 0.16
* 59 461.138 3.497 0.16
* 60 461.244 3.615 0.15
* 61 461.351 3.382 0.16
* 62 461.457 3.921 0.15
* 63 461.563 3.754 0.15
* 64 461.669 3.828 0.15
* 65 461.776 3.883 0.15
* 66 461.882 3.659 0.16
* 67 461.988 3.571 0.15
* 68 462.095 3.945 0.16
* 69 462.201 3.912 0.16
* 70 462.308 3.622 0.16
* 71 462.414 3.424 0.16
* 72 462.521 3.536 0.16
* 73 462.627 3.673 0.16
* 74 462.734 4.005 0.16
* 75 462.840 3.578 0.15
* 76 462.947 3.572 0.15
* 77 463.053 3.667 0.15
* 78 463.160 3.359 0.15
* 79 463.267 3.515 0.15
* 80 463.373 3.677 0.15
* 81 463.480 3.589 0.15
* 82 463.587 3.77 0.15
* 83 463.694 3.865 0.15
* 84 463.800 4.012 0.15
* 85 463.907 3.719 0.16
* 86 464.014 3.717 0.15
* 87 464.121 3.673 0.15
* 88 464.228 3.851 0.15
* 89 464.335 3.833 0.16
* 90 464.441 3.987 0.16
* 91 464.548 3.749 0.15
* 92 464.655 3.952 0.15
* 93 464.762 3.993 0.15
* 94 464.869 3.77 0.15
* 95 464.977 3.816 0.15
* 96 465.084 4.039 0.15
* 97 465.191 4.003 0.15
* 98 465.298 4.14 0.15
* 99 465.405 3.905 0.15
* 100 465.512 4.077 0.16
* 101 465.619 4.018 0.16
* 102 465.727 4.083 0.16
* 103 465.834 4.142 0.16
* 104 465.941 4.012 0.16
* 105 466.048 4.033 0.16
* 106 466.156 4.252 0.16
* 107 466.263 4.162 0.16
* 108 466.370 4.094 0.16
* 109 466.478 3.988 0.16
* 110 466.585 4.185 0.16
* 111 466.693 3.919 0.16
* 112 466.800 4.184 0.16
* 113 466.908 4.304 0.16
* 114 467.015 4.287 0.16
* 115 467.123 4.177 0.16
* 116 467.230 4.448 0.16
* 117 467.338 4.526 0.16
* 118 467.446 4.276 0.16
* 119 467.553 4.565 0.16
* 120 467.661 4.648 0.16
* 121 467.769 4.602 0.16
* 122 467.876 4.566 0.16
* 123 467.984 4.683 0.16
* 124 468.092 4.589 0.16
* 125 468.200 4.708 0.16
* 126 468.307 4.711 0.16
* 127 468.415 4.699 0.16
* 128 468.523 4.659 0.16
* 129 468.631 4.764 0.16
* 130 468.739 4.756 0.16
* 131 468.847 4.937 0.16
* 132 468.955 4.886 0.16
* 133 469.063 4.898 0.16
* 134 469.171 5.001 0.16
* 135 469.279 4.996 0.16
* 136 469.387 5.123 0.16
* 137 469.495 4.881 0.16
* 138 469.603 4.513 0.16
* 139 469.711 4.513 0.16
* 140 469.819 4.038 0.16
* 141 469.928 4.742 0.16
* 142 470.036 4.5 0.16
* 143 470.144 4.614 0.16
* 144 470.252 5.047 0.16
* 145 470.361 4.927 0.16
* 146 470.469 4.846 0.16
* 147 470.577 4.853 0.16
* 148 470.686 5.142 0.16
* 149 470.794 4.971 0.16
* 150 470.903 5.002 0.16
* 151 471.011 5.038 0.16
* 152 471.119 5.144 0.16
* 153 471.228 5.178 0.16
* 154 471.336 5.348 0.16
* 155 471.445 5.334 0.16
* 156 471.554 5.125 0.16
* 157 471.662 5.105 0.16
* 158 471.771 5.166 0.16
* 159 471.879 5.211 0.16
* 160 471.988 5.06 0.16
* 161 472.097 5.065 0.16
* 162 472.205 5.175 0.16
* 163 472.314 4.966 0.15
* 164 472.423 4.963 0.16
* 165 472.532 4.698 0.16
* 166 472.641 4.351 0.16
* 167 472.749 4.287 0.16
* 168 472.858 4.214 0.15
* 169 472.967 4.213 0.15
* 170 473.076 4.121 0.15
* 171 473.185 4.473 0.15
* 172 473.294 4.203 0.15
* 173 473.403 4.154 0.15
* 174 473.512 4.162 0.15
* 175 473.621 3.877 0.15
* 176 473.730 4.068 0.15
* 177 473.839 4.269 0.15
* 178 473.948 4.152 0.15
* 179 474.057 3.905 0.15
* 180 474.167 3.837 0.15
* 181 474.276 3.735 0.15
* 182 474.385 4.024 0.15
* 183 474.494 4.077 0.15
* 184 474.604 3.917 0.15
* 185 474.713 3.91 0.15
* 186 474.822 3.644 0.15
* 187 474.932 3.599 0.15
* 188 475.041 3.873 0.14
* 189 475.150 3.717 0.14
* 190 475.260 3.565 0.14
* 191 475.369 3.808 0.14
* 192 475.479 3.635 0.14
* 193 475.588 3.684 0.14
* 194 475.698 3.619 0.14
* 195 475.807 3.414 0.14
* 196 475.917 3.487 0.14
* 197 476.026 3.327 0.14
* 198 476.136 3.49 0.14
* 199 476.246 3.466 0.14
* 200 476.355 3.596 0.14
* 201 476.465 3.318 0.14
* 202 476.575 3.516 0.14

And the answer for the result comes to 1.23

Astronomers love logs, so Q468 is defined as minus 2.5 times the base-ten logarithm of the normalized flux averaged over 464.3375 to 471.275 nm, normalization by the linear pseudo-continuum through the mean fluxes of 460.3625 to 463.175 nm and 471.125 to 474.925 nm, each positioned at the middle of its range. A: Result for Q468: -0.09 mag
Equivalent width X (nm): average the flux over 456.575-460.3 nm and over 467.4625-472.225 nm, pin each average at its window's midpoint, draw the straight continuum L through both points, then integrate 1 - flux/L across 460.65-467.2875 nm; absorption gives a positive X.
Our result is 0.58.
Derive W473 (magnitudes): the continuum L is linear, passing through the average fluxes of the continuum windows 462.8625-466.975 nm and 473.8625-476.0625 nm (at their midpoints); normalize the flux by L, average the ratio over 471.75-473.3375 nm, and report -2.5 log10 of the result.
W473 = -0.23 mag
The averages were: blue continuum 3.91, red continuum 3.76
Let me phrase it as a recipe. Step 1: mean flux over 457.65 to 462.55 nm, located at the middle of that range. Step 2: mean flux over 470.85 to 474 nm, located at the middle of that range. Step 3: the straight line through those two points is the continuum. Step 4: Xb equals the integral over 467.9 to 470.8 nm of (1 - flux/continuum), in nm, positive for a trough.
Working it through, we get -0.22 nm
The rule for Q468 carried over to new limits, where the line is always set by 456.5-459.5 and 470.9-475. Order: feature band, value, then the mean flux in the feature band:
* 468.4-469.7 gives -0.14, 4.84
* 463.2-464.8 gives 0.05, 3.79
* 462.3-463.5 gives 0.09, 3.6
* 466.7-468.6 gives -0.08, 4.5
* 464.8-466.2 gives 0.01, 4.02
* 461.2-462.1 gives 0.04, 3.72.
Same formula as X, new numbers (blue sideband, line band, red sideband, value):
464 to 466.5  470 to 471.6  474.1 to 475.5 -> -0.470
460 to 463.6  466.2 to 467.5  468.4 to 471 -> 0.054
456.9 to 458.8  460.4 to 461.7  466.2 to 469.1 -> 0.078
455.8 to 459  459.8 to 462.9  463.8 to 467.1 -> 0.099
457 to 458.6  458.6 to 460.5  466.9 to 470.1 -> 0.088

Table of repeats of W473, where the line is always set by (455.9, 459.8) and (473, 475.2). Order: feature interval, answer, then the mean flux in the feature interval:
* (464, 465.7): -0.04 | 3.91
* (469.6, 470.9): -0.21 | 4.74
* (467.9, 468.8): -0.21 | 4.69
